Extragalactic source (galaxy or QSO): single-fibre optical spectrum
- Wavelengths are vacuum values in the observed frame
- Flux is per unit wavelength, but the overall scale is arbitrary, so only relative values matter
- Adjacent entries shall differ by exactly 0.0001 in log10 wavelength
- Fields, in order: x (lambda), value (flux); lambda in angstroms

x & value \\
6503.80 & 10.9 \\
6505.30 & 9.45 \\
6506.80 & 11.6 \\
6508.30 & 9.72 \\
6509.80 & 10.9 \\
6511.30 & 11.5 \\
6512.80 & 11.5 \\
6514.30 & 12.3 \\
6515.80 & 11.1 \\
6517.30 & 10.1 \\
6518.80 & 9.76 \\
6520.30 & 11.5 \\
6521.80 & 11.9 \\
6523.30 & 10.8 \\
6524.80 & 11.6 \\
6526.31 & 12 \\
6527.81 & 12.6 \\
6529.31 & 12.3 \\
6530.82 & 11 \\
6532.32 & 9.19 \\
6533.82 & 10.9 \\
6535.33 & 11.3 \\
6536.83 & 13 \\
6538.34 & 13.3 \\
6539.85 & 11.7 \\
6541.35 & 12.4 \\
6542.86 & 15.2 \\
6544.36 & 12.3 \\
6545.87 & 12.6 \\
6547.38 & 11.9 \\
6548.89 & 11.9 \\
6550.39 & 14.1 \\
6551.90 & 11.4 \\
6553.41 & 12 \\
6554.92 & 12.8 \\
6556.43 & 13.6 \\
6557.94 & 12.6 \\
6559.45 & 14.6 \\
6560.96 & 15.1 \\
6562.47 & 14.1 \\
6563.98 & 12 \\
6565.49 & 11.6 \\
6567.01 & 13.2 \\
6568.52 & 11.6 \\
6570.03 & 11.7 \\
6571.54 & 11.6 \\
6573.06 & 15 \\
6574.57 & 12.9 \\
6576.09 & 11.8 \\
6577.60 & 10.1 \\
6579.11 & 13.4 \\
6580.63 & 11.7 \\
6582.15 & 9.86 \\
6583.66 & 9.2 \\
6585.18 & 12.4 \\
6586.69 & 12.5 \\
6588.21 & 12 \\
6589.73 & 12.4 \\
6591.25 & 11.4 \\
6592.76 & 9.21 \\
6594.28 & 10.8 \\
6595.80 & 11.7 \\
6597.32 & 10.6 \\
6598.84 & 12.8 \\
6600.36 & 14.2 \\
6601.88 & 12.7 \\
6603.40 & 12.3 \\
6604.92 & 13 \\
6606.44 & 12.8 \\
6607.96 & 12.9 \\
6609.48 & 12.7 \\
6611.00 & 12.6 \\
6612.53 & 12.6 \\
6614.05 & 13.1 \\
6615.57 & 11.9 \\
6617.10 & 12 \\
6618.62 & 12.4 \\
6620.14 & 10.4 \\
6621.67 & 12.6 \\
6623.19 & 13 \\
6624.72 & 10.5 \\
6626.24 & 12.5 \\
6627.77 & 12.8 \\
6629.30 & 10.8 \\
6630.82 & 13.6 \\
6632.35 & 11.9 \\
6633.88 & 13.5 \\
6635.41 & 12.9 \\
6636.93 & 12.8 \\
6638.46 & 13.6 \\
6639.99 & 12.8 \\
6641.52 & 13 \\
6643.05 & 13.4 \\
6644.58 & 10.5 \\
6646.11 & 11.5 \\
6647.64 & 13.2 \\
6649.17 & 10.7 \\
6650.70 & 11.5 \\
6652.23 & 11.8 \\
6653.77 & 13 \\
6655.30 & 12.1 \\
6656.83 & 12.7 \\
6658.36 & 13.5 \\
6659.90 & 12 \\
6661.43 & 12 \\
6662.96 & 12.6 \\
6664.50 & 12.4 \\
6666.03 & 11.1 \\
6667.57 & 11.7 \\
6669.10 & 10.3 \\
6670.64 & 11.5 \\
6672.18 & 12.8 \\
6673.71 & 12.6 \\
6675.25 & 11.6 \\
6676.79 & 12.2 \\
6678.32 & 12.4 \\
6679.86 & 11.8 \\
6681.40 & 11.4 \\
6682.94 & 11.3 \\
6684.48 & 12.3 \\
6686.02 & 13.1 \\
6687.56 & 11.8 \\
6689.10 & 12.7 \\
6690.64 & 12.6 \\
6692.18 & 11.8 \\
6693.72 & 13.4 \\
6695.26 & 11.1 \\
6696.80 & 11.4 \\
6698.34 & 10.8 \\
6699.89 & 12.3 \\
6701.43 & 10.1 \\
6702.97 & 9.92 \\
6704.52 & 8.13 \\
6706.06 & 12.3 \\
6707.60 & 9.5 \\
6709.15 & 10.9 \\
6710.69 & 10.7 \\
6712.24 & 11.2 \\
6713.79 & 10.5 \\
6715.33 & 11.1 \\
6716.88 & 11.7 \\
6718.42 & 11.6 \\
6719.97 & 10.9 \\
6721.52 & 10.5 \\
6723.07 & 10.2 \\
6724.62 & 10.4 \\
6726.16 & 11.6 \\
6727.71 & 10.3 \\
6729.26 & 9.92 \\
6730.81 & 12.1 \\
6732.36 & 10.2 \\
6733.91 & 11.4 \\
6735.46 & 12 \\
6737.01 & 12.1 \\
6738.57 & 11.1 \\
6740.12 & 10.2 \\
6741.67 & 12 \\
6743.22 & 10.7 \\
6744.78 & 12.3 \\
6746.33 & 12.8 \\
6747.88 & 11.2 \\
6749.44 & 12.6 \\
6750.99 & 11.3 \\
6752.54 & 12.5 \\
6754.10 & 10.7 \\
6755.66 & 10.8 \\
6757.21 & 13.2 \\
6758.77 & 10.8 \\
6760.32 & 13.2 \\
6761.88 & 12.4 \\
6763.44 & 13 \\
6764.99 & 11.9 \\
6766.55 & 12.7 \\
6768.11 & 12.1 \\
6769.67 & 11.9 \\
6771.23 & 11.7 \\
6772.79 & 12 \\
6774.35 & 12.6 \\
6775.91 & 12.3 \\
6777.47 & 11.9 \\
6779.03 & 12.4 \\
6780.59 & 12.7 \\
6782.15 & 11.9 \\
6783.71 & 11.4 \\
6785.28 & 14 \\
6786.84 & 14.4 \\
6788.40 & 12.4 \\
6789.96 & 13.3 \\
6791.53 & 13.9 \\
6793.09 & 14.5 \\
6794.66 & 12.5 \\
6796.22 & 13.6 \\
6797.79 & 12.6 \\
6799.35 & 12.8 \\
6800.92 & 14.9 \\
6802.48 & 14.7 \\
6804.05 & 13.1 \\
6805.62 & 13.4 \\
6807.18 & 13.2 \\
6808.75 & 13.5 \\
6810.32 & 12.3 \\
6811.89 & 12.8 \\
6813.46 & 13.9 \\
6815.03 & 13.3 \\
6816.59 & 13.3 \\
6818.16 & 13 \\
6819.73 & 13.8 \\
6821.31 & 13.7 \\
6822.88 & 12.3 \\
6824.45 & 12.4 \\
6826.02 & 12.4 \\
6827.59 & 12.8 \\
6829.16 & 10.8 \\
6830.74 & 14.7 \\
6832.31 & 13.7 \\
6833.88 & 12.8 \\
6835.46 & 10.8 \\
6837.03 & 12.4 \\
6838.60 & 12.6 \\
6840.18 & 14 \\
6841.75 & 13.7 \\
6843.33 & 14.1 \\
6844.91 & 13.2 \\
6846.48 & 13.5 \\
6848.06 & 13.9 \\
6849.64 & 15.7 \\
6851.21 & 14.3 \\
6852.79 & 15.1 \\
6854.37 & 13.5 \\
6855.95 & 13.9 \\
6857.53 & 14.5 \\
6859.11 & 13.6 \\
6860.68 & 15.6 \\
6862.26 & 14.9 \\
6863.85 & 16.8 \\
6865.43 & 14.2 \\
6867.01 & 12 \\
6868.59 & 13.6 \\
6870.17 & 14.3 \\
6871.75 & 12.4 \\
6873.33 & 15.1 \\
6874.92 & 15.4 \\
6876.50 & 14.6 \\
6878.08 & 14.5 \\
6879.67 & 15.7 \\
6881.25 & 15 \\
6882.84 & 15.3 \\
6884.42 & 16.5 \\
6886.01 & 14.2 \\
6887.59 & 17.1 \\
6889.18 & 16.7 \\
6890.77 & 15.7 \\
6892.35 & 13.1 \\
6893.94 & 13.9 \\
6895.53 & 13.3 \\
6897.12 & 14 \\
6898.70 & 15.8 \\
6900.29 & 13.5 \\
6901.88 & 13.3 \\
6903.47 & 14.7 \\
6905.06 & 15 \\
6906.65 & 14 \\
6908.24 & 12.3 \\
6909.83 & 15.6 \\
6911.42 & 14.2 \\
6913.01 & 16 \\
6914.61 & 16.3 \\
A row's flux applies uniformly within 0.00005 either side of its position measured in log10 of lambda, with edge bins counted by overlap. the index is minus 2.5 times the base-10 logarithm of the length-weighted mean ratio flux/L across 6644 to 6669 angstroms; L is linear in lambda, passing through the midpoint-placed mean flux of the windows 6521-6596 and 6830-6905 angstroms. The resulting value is 0.072 mag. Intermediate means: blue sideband 12.1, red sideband 14.3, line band 12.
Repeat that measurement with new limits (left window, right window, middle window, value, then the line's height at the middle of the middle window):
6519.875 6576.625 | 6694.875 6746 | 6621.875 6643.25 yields -0.08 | 11.7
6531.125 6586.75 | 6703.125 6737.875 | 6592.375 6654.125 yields -0.05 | 11.7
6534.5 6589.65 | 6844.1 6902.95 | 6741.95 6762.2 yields 0.16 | 13.7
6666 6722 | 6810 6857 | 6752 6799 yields 0.00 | 12.5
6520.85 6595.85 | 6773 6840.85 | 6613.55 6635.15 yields 0.01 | 12.4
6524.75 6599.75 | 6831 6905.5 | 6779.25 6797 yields 0.05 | 13.7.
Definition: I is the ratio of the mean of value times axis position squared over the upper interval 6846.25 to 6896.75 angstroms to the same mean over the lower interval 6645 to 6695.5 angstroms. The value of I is 1.3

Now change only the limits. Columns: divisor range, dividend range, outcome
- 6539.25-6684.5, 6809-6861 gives 1.17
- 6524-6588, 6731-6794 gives 1.05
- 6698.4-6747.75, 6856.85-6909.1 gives 1.39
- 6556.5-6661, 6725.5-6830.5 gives 1.06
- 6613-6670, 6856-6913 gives 1.28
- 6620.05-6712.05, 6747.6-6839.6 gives 1.11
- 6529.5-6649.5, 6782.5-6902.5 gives 1.22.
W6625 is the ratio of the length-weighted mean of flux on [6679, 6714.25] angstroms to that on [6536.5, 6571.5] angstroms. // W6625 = 0.9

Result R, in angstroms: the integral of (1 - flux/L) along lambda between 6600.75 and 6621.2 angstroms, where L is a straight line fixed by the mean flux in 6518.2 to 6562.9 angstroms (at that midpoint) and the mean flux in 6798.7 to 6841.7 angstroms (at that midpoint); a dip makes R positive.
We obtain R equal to 0.1 angstroms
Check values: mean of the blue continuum 12.3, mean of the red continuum 13.1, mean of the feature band 12.5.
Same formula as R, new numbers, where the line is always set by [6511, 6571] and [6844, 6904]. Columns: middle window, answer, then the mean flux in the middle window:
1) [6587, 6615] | 0.83 angstroms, 12.2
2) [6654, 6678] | 1.75 angstroms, 12.1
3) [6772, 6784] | 1.45 angstroms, 12.2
